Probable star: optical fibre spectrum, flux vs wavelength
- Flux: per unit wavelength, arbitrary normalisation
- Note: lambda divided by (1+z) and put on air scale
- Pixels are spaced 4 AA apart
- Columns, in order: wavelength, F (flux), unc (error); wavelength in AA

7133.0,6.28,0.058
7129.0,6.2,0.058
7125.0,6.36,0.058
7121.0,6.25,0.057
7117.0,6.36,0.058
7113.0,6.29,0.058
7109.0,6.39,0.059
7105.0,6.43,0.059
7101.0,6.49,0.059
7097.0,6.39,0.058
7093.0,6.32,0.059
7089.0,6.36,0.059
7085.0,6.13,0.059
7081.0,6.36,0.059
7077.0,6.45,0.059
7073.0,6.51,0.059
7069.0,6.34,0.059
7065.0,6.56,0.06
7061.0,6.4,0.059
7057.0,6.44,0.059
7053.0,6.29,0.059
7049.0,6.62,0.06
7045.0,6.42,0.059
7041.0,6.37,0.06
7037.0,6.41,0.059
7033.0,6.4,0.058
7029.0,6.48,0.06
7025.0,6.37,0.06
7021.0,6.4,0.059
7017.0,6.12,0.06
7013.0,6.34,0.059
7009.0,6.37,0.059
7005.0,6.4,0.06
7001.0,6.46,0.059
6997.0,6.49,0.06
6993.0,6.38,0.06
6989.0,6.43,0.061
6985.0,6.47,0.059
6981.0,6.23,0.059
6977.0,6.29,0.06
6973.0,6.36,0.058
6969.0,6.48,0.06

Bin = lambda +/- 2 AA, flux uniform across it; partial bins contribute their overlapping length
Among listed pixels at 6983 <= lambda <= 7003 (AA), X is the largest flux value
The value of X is 6.49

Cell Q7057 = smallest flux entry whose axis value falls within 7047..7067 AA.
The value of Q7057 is 6.29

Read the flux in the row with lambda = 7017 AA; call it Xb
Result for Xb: 6.12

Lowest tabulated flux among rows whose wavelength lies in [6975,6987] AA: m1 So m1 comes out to 6.23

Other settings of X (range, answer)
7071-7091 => 6.51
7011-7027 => 6.4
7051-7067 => 6.56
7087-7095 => 6.36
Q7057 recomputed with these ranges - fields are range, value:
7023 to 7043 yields 6.37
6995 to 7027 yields 6.12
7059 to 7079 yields 6.34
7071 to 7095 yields 6.13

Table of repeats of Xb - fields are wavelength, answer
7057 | 6.44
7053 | 6.29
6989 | 6.43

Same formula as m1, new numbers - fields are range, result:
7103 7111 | 6.39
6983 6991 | 6.43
